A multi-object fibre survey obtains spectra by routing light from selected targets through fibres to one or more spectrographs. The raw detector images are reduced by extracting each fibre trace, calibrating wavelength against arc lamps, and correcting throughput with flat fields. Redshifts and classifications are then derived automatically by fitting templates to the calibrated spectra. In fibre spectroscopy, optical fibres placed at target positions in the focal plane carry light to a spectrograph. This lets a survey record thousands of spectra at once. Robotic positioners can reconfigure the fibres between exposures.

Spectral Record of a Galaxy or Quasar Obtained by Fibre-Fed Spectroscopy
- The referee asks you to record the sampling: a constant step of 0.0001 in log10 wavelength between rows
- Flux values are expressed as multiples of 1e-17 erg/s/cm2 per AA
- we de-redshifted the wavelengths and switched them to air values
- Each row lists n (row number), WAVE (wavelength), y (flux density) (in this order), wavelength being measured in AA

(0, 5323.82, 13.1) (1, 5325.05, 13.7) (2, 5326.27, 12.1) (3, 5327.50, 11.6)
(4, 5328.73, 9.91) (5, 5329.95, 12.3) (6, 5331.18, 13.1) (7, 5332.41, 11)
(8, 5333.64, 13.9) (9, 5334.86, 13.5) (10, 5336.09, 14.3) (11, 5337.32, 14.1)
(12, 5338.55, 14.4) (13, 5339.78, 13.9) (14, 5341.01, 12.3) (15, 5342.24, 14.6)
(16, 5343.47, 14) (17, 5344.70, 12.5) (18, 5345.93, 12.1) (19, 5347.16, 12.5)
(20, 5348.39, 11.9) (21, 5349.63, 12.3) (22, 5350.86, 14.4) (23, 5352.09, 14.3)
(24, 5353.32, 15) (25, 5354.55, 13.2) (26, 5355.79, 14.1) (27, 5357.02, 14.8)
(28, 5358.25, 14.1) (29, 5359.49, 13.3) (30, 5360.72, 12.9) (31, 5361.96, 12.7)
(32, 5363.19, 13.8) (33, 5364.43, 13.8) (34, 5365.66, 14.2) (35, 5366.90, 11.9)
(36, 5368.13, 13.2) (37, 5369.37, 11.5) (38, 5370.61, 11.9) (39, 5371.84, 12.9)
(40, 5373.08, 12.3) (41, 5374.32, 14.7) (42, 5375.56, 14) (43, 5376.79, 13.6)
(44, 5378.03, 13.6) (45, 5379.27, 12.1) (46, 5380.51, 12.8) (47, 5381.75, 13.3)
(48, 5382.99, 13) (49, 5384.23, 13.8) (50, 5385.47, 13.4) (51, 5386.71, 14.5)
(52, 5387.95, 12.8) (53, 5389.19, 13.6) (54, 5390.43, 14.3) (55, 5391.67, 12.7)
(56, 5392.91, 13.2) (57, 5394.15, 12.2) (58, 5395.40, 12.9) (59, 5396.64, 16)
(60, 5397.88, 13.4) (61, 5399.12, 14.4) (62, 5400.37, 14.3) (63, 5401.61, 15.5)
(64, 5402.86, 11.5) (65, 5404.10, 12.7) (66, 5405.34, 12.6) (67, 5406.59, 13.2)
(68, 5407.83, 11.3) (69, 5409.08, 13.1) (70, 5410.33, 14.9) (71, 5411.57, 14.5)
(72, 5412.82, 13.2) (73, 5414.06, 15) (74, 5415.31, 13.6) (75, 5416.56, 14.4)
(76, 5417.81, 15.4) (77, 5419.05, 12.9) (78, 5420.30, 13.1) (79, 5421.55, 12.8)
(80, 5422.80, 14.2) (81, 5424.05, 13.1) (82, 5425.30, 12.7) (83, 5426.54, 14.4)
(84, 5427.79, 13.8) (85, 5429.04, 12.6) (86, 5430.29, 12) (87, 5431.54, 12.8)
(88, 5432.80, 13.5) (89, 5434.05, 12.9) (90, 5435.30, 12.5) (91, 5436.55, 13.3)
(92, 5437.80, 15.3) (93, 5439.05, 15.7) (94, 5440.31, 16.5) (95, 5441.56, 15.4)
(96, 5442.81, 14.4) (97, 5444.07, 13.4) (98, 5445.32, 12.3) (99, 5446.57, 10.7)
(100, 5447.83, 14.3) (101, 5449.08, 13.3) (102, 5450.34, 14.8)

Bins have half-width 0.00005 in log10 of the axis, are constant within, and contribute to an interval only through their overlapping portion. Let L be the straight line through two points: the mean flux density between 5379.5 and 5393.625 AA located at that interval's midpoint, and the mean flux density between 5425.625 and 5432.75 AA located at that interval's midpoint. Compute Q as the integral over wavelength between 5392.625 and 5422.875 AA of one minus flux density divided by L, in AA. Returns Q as -0.8 AA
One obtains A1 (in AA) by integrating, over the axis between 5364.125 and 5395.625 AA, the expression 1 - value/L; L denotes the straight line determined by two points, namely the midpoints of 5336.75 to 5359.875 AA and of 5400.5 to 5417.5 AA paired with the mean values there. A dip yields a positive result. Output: 0.9 AA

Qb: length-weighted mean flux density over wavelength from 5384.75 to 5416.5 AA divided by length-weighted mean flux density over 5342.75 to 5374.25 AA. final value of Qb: 1.0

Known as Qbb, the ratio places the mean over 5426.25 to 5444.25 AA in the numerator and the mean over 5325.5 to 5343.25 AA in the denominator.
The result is 1.1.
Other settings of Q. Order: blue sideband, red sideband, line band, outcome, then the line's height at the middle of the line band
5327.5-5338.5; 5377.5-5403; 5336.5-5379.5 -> -0.82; 13.1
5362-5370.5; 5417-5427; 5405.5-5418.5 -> -0.32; 13.5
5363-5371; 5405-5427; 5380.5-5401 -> -0.58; 13.2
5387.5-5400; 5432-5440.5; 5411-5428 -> 0.11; 13.9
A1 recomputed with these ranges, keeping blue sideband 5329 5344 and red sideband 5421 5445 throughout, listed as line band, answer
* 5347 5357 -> -0.12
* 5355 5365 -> -0.16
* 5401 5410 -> 0.48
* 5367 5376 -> 0.44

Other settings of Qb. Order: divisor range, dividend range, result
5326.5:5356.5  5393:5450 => 1.04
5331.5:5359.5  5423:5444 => 1.02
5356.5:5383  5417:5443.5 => 1.04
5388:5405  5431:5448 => 1.02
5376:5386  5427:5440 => 1.02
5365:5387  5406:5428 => 1.04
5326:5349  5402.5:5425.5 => 1.04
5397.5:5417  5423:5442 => 1.01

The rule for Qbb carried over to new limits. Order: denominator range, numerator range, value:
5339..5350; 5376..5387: 1.03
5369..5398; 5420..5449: 1.02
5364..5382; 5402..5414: 1.01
